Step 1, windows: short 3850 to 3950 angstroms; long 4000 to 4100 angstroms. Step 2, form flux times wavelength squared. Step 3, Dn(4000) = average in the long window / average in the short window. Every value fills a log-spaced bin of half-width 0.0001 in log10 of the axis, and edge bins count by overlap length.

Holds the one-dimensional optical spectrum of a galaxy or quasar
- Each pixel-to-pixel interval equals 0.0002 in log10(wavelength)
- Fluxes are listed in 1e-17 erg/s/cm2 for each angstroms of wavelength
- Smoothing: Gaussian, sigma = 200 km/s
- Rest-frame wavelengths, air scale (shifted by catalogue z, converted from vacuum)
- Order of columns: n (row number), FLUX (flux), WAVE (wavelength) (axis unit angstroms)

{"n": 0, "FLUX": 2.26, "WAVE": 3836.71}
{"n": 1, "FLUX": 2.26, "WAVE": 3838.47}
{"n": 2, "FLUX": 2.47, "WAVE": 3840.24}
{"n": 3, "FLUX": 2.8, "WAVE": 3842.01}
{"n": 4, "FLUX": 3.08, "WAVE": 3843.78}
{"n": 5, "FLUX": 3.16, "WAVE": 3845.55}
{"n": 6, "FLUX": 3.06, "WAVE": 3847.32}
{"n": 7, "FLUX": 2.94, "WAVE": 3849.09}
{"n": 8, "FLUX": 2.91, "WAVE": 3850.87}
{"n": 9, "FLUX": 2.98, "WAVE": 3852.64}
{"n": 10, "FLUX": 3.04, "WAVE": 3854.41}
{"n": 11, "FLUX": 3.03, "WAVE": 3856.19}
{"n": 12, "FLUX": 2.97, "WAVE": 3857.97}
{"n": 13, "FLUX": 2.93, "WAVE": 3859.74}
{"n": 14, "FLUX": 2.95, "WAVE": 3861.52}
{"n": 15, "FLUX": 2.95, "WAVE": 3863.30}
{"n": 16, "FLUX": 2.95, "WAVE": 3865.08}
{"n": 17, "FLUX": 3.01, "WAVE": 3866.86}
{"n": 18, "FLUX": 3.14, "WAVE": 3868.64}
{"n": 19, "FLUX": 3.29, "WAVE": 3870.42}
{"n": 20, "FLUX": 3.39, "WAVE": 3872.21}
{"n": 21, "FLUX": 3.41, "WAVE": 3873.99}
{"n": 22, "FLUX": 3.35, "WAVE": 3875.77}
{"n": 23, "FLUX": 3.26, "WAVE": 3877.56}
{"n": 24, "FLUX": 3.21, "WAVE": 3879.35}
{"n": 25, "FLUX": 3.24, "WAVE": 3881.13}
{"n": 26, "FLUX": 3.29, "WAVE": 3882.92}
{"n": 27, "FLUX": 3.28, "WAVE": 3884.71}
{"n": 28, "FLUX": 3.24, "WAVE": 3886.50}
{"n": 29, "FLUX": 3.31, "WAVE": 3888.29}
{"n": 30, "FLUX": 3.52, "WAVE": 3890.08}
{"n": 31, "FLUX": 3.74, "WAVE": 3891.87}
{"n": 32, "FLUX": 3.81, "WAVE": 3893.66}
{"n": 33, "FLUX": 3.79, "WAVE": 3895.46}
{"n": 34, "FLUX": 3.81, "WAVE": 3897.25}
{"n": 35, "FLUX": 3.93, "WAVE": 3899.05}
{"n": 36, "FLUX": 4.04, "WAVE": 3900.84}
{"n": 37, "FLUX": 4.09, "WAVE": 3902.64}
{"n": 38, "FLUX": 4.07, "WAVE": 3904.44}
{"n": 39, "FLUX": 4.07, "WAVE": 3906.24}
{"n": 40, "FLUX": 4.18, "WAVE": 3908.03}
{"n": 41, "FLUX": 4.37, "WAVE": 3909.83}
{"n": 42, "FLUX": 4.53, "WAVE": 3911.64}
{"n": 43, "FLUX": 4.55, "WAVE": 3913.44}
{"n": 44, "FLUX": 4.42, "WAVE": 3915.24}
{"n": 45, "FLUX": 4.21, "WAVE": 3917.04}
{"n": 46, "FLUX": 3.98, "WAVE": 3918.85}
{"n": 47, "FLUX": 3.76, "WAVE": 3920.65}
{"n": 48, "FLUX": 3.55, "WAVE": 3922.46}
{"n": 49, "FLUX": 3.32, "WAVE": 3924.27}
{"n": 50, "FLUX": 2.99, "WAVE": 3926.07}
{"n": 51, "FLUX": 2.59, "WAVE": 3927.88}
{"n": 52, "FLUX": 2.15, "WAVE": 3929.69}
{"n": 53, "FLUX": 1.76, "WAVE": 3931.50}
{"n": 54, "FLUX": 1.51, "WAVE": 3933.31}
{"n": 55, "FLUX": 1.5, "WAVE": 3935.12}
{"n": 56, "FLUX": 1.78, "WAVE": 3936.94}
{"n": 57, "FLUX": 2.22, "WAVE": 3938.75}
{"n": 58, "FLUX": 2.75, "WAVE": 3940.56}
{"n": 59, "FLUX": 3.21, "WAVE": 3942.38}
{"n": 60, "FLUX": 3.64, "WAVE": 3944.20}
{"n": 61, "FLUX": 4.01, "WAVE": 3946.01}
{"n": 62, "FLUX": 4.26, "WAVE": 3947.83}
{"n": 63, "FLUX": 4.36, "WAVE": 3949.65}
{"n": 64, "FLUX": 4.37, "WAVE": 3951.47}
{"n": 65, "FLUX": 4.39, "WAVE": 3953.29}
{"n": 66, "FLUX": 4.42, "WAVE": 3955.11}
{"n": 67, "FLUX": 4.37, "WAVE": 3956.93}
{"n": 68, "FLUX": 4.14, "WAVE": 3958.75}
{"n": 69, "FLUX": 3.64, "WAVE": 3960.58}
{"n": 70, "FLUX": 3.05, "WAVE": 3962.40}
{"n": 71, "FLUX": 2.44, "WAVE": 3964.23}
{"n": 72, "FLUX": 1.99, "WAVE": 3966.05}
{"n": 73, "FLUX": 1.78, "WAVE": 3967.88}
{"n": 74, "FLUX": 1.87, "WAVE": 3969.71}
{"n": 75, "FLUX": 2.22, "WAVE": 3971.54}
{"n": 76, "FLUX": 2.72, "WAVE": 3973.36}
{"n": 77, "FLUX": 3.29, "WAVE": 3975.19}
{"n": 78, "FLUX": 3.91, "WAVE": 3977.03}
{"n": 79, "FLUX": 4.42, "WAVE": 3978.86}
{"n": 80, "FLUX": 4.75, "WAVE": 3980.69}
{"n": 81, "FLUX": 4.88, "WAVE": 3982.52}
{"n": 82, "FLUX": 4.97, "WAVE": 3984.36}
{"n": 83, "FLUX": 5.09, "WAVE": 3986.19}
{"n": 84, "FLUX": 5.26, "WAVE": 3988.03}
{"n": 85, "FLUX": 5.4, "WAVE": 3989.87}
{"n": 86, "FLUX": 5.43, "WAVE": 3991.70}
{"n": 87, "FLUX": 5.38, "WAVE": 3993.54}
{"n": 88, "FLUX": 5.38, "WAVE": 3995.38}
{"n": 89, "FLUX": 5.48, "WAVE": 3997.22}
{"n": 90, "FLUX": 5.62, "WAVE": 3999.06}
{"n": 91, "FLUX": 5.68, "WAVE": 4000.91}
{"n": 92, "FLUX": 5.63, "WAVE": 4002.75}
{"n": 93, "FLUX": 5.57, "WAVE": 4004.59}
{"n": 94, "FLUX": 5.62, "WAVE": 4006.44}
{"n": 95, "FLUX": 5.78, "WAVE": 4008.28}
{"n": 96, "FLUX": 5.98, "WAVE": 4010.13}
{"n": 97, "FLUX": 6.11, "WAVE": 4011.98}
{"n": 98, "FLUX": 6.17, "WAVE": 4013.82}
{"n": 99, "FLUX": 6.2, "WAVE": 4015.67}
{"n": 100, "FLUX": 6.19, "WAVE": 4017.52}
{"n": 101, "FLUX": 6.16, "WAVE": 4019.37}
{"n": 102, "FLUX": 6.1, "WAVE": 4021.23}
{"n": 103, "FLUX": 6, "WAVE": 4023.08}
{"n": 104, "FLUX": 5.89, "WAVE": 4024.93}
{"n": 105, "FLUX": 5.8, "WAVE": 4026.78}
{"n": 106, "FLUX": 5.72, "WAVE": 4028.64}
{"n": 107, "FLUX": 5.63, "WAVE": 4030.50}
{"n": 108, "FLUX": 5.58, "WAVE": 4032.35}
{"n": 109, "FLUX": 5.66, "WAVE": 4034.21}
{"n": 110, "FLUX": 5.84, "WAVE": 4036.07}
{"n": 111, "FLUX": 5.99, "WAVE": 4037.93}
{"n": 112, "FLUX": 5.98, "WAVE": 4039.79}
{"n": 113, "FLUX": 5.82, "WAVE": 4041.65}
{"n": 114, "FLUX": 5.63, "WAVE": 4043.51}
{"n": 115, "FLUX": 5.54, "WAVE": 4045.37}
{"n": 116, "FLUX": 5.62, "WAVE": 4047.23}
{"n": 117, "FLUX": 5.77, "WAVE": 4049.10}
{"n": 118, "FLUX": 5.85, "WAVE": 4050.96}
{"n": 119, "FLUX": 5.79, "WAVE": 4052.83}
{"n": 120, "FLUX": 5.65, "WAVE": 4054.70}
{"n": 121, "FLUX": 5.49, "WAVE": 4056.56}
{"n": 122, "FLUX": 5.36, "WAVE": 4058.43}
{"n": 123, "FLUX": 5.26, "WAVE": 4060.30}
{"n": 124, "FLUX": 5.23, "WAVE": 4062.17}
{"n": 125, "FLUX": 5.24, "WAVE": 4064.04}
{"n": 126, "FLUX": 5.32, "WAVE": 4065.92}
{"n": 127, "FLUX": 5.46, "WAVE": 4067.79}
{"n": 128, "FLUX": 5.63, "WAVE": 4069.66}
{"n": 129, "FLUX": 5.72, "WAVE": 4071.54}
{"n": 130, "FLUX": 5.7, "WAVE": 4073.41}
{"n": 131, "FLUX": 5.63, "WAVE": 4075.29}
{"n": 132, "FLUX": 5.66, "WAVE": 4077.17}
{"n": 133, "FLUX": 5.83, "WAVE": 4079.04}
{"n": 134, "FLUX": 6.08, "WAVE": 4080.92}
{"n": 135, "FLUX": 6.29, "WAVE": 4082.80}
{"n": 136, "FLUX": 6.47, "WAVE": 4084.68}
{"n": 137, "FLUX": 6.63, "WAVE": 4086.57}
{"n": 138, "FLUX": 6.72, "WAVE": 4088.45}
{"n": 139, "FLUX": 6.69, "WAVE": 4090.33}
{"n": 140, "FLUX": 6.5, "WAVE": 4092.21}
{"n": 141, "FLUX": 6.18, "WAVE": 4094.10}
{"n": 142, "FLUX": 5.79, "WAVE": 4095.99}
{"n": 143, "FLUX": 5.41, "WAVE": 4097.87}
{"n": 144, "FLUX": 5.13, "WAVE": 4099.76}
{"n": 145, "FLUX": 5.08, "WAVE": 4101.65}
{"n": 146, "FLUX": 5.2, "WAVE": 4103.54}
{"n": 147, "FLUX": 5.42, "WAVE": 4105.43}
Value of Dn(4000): 1.9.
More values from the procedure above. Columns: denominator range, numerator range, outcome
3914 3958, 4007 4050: 1.85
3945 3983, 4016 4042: 1.70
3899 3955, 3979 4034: 1.67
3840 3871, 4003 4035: 2.14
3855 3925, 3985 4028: 1.69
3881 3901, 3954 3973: 0.87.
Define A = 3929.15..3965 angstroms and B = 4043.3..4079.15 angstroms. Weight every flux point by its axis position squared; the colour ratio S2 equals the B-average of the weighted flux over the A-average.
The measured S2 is 1.83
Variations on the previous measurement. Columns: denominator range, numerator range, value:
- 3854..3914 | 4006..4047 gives 1.79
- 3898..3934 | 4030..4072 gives 1.66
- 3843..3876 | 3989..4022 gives 2.02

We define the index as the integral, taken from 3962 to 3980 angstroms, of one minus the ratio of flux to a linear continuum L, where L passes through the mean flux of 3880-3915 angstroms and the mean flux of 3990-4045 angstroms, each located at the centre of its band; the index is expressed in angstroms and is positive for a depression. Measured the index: 8.1 angstroms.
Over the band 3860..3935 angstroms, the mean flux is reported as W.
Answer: 3.44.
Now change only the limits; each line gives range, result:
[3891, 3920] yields 4.1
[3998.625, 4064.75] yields 5.76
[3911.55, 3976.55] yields 3.2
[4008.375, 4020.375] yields 6.11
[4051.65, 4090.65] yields 5.79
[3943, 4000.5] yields 4.11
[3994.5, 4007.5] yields 5.57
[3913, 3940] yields 2.92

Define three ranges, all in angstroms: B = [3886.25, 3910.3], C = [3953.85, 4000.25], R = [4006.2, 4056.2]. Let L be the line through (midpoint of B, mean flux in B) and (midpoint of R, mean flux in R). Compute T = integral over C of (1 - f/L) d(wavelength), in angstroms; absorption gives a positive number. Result 9.0 angstroms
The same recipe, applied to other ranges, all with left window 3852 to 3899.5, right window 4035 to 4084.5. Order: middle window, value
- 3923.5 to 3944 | 8.41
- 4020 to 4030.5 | -1.31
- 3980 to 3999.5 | -1.90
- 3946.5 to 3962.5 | 0.54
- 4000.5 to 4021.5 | -3.68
